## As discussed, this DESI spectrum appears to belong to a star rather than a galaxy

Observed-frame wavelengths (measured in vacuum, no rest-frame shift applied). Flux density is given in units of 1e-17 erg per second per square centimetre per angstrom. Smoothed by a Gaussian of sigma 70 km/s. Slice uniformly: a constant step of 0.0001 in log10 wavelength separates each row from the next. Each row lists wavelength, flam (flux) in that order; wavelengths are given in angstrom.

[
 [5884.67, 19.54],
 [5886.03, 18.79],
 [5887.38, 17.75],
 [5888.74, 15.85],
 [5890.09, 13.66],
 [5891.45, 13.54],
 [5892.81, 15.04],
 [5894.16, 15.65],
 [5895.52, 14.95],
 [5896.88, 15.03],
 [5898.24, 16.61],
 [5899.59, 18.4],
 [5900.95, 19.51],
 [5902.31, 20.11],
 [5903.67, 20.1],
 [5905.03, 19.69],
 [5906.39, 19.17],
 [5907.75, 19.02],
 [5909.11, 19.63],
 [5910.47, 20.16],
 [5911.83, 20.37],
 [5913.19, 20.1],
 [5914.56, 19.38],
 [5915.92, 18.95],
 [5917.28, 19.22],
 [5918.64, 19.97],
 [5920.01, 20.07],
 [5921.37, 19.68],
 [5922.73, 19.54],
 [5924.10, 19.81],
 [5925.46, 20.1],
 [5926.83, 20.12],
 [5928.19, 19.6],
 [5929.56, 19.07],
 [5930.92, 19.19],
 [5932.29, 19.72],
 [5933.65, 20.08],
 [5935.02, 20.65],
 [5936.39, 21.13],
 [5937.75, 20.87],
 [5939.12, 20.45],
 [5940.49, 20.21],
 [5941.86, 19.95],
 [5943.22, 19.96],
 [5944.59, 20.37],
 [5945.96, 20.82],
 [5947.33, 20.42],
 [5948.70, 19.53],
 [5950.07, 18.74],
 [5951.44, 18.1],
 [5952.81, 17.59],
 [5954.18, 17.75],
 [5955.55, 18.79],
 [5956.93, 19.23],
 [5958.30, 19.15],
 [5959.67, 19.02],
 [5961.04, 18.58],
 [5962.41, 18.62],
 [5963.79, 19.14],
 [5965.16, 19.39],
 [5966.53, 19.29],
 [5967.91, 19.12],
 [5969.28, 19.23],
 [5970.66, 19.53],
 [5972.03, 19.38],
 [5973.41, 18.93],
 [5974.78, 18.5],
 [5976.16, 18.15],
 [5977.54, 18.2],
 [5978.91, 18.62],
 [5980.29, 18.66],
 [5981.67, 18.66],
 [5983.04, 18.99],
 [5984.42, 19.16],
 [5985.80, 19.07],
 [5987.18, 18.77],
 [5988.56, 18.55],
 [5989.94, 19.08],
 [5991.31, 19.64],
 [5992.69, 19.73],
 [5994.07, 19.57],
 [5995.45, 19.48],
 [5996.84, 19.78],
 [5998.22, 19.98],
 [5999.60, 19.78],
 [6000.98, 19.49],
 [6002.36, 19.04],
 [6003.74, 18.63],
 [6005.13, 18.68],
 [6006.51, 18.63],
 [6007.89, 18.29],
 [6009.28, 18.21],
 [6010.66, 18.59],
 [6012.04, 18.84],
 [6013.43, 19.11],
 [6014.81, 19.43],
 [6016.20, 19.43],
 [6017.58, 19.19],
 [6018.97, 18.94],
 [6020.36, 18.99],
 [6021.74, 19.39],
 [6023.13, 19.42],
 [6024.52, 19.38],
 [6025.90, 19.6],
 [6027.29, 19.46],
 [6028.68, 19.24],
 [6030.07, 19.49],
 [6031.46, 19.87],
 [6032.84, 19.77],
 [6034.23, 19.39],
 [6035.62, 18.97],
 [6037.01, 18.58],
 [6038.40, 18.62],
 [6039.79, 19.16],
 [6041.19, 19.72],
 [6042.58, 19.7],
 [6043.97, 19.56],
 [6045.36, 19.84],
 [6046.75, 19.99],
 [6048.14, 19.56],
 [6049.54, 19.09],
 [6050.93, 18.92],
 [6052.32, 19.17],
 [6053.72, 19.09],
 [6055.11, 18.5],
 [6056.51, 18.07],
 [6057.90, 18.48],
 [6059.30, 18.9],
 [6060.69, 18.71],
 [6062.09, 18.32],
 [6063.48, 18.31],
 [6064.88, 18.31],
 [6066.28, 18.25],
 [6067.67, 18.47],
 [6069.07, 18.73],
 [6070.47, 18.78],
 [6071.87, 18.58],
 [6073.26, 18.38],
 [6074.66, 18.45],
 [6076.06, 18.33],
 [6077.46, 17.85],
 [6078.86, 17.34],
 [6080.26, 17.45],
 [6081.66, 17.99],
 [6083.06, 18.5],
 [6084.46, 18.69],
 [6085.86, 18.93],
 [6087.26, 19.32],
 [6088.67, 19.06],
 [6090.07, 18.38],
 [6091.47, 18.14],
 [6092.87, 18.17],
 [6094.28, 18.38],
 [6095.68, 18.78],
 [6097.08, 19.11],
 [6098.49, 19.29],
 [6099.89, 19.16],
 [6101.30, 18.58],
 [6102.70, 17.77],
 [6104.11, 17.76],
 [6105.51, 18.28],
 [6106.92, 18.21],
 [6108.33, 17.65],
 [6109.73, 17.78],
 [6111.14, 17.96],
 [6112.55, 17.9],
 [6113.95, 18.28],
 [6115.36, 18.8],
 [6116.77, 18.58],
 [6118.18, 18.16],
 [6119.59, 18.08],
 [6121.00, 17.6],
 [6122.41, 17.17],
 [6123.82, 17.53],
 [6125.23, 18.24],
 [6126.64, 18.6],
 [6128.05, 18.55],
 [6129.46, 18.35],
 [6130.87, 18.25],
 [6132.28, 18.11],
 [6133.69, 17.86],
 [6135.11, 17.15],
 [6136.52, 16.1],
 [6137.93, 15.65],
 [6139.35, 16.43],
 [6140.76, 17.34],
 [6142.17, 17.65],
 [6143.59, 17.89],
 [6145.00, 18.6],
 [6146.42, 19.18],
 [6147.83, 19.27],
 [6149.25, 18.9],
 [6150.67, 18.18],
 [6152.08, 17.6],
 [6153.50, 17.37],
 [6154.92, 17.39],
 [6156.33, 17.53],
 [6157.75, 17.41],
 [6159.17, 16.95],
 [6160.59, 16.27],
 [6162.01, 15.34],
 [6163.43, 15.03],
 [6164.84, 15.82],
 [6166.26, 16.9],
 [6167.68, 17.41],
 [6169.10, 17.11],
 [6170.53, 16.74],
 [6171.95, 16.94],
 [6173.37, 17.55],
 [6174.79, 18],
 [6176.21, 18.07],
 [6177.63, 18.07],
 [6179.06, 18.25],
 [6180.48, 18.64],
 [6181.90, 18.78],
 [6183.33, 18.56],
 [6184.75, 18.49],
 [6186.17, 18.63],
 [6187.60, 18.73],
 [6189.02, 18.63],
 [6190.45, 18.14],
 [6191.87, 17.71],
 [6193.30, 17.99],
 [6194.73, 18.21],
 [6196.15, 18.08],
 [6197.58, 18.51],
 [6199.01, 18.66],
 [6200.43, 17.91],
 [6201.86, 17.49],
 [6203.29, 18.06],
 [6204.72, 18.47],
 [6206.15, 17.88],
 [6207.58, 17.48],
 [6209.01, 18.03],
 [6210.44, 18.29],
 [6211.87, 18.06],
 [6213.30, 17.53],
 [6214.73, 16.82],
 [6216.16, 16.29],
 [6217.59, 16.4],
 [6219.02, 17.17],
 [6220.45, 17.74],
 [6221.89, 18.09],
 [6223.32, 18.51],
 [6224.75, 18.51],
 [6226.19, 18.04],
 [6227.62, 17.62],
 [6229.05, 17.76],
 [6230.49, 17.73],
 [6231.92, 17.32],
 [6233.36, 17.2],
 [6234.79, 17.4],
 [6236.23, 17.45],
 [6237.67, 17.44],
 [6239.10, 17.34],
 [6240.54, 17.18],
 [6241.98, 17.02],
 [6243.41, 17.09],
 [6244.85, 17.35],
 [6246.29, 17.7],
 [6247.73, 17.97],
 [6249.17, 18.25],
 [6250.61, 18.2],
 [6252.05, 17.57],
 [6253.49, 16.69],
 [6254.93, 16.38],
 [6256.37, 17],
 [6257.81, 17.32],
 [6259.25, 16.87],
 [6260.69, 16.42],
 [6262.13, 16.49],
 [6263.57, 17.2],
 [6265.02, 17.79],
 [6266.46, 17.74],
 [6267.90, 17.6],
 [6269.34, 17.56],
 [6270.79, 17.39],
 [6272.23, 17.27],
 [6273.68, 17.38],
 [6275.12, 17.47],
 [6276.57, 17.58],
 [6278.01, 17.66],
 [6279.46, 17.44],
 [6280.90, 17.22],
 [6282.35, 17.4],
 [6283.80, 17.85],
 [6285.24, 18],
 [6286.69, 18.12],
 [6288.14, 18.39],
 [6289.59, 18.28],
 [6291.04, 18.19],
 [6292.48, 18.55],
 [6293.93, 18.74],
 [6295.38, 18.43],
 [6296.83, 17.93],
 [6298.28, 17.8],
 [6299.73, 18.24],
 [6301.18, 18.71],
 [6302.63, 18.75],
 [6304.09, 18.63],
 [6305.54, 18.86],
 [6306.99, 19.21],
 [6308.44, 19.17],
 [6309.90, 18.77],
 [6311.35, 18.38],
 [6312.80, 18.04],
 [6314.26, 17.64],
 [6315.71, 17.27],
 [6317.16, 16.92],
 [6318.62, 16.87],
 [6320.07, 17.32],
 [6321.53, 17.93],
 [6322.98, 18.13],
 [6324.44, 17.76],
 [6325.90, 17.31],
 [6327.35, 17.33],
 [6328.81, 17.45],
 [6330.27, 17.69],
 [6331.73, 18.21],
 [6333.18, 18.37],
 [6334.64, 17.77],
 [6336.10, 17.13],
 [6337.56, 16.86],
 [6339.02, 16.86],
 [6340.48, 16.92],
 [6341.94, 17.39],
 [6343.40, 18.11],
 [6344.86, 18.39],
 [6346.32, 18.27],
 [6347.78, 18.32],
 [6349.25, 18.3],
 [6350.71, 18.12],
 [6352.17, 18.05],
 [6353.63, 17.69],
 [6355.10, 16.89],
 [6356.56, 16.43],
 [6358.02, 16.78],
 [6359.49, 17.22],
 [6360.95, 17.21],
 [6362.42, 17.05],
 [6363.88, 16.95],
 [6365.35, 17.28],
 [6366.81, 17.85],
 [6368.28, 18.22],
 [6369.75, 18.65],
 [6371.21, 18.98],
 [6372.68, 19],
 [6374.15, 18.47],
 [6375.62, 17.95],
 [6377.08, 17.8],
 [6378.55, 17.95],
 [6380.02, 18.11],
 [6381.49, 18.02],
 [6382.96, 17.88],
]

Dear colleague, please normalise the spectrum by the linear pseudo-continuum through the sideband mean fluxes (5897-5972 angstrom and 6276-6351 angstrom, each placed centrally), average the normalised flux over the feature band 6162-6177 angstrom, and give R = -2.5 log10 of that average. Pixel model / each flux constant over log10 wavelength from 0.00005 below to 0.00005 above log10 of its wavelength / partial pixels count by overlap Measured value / 0.10 mag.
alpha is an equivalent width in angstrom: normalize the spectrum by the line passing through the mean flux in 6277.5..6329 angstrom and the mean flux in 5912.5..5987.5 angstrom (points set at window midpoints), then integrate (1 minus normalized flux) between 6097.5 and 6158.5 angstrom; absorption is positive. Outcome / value 2.39 angstrom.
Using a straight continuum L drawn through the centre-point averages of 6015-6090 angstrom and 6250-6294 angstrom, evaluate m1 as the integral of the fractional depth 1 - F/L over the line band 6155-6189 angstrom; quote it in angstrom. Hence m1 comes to 1.3 angstrom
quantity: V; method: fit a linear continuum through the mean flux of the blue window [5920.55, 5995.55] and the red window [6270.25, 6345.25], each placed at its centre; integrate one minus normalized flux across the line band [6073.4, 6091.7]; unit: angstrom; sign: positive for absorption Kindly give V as 0.5 angstrom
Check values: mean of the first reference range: 19.3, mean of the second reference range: 17.9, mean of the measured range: 18.3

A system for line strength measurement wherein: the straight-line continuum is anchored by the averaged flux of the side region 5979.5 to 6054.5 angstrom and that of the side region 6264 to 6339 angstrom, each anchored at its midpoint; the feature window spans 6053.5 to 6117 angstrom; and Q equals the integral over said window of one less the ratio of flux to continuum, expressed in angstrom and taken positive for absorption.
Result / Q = 1.6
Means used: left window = 19.2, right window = 17.9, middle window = 18.4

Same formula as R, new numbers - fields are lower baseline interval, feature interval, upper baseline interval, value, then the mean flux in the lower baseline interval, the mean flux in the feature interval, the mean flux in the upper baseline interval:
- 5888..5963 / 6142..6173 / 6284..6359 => 0.06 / 18.9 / 17.3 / 17.9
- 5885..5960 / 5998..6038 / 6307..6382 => -0.03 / 18.9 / 19.2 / 17.8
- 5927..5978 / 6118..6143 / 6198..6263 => 0.04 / 19.4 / 17.6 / 17.5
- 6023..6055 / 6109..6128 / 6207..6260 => 0.03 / 19.4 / 18.1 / 17.5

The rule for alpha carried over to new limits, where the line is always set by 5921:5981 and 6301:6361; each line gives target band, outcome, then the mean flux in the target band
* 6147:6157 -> 0.3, 18.1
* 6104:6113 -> 0.4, 17.9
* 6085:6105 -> 0.2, 18.6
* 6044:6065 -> 0.0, 18.9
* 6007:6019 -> 0.1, 18.9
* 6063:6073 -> 0.2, 18.5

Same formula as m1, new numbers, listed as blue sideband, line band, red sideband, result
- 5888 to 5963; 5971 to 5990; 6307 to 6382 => 0.01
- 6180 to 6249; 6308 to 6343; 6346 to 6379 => 0.33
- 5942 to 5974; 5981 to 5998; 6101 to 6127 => -0.26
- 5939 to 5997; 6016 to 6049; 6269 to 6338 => -0.84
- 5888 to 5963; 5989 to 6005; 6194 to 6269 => -0.70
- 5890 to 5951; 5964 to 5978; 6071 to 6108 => -0.06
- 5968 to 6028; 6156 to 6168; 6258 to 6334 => 1.26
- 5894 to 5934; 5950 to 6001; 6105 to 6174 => -0.74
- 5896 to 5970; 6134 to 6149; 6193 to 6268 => 0.45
